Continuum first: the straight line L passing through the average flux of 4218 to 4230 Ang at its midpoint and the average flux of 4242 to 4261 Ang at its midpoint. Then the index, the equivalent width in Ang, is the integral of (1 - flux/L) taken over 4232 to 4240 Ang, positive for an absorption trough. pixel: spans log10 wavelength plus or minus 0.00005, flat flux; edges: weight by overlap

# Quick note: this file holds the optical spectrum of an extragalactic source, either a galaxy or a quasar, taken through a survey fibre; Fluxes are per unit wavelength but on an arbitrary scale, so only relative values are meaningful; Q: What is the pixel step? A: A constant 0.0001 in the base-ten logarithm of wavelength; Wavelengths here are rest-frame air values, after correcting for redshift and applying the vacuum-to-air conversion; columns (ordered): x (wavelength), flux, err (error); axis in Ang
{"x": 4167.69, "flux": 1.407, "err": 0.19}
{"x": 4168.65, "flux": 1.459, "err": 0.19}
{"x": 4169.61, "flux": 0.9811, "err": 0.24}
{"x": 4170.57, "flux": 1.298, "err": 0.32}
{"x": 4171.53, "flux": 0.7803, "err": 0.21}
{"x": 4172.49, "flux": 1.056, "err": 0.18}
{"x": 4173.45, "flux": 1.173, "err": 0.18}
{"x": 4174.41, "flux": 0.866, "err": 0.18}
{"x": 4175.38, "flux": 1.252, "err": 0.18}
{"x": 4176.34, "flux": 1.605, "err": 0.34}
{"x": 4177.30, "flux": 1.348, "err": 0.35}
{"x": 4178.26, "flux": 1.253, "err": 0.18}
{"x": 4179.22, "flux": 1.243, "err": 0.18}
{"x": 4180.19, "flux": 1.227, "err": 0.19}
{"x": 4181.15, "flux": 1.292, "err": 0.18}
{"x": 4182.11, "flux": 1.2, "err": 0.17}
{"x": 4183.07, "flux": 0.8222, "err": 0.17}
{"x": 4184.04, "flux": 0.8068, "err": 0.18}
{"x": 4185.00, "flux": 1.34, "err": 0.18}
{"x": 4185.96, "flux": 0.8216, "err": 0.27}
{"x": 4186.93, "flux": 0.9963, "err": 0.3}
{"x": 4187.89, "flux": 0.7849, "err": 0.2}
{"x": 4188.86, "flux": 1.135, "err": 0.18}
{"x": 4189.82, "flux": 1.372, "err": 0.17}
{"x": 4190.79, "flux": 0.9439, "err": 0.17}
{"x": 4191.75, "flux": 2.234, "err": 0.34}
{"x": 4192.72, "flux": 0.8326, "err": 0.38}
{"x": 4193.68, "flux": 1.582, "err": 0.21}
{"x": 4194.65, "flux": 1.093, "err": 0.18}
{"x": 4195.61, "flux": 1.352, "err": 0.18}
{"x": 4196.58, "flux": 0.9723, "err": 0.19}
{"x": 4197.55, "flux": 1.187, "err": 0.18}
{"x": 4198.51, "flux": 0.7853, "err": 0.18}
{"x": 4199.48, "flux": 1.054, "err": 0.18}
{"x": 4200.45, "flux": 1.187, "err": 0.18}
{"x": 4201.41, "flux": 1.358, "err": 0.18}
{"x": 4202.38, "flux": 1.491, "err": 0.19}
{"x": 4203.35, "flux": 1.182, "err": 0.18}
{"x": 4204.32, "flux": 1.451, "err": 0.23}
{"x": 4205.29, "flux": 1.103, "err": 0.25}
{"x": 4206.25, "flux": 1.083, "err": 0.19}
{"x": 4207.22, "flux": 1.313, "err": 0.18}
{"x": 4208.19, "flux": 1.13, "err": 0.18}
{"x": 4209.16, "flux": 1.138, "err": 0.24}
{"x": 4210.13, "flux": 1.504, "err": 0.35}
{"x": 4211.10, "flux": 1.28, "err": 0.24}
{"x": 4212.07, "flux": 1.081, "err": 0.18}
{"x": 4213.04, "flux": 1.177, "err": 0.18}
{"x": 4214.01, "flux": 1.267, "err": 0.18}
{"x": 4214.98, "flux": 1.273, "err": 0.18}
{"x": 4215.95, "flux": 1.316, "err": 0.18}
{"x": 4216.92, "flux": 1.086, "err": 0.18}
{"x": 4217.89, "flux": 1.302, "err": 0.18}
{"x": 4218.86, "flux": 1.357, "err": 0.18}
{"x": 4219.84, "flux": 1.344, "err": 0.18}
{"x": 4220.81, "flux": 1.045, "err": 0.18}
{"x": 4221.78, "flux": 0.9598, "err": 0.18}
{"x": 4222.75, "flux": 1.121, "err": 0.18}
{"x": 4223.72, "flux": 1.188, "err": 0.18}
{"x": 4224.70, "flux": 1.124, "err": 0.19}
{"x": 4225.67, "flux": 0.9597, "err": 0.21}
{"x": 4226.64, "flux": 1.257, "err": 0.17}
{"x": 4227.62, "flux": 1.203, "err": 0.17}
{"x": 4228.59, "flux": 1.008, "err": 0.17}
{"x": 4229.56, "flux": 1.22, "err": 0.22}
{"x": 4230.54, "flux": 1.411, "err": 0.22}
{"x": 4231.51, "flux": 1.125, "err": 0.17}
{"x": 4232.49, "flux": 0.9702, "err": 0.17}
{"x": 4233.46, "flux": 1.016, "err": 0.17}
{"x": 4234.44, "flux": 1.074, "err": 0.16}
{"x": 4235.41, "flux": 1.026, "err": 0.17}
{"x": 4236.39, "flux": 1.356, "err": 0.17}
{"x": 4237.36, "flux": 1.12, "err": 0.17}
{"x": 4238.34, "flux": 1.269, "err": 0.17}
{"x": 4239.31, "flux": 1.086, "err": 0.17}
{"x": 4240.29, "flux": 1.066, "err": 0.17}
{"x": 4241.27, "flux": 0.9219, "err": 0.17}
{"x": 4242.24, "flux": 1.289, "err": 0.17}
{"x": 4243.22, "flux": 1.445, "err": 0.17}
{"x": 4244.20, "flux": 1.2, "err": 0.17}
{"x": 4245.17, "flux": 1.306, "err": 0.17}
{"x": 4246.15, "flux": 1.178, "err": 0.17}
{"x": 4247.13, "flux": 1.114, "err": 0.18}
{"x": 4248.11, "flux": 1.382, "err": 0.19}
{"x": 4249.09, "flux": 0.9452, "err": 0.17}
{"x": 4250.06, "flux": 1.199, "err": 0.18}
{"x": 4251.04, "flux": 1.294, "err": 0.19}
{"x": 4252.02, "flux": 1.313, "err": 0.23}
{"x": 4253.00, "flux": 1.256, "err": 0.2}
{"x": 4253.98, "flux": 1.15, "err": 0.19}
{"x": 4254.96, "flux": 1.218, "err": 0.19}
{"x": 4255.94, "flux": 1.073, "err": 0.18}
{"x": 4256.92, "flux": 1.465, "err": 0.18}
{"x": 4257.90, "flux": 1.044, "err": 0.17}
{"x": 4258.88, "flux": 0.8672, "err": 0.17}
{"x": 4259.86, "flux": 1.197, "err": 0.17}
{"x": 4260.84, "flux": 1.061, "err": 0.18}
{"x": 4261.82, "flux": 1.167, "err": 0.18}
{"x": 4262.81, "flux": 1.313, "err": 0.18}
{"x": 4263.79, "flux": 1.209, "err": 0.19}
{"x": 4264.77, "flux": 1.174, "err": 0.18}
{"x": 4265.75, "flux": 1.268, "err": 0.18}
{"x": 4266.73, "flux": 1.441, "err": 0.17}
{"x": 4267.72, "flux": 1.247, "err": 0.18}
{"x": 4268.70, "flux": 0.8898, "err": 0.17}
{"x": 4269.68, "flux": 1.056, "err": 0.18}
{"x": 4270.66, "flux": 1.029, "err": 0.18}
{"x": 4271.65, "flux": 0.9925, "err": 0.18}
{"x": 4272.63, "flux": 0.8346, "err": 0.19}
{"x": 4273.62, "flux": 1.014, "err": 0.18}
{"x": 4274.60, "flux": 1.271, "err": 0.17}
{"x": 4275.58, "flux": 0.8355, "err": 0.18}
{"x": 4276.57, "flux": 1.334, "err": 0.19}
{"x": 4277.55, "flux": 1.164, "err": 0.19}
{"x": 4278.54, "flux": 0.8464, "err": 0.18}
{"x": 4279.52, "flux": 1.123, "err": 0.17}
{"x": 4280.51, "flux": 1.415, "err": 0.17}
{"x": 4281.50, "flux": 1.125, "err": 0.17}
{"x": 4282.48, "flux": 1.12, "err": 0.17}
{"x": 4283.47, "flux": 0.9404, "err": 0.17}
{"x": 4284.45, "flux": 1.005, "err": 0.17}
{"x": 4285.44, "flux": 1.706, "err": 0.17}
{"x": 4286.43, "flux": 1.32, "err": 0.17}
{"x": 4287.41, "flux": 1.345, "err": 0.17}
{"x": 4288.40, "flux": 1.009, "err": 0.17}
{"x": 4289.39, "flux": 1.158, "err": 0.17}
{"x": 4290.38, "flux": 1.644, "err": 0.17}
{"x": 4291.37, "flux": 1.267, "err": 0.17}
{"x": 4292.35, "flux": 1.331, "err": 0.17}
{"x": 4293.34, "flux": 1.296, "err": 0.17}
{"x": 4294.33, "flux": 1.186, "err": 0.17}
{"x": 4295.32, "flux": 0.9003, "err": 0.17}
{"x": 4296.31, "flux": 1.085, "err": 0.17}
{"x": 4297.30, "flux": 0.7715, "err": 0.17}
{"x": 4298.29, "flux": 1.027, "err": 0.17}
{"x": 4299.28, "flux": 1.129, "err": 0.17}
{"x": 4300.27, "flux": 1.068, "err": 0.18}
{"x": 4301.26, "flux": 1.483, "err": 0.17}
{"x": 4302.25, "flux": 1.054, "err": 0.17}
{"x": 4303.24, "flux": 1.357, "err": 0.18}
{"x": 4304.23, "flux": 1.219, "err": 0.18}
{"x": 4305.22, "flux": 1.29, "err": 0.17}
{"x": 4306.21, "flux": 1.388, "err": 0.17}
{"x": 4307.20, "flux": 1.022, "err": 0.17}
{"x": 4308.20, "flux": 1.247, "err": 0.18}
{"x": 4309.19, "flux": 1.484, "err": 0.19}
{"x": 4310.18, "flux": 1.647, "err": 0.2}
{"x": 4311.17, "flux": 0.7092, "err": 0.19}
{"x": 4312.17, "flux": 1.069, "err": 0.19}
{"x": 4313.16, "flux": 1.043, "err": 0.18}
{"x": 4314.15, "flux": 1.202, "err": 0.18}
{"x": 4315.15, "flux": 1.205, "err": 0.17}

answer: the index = 0.4 Ang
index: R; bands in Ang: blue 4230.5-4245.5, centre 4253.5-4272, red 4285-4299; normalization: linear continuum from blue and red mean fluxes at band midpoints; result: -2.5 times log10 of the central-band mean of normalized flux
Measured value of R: 0.03 mag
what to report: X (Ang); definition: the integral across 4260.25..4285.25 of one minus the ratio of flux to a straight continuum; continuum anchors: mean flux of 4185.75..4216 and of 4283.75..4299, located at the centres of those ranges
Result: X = 1.6 Ang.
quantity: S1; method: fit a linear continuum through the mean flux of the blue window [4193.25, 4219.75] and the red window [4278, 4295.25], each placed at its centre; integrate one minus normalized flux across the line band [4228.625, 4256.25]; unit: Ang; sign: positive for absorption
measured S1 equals 1.0 Ang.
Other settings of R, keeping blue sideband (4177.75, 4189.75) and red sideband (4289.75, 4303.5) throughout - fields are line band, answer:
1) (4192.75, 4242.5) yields -0.059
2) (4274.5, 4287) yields 0.001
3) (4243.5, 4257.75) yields -0.070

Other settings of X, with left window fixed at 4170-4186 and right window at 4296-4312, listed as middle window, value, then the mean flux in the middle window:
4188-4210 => -1.31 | 1.22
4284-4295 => -1.03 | 1.29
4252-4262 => 0.12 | 1.16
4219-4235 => 0.43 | 1.13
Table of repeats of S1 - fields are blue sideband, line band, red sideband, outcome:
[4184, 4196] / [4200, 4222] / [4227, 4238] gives -1.4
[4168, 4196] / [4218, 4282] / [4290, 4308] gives 1.8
